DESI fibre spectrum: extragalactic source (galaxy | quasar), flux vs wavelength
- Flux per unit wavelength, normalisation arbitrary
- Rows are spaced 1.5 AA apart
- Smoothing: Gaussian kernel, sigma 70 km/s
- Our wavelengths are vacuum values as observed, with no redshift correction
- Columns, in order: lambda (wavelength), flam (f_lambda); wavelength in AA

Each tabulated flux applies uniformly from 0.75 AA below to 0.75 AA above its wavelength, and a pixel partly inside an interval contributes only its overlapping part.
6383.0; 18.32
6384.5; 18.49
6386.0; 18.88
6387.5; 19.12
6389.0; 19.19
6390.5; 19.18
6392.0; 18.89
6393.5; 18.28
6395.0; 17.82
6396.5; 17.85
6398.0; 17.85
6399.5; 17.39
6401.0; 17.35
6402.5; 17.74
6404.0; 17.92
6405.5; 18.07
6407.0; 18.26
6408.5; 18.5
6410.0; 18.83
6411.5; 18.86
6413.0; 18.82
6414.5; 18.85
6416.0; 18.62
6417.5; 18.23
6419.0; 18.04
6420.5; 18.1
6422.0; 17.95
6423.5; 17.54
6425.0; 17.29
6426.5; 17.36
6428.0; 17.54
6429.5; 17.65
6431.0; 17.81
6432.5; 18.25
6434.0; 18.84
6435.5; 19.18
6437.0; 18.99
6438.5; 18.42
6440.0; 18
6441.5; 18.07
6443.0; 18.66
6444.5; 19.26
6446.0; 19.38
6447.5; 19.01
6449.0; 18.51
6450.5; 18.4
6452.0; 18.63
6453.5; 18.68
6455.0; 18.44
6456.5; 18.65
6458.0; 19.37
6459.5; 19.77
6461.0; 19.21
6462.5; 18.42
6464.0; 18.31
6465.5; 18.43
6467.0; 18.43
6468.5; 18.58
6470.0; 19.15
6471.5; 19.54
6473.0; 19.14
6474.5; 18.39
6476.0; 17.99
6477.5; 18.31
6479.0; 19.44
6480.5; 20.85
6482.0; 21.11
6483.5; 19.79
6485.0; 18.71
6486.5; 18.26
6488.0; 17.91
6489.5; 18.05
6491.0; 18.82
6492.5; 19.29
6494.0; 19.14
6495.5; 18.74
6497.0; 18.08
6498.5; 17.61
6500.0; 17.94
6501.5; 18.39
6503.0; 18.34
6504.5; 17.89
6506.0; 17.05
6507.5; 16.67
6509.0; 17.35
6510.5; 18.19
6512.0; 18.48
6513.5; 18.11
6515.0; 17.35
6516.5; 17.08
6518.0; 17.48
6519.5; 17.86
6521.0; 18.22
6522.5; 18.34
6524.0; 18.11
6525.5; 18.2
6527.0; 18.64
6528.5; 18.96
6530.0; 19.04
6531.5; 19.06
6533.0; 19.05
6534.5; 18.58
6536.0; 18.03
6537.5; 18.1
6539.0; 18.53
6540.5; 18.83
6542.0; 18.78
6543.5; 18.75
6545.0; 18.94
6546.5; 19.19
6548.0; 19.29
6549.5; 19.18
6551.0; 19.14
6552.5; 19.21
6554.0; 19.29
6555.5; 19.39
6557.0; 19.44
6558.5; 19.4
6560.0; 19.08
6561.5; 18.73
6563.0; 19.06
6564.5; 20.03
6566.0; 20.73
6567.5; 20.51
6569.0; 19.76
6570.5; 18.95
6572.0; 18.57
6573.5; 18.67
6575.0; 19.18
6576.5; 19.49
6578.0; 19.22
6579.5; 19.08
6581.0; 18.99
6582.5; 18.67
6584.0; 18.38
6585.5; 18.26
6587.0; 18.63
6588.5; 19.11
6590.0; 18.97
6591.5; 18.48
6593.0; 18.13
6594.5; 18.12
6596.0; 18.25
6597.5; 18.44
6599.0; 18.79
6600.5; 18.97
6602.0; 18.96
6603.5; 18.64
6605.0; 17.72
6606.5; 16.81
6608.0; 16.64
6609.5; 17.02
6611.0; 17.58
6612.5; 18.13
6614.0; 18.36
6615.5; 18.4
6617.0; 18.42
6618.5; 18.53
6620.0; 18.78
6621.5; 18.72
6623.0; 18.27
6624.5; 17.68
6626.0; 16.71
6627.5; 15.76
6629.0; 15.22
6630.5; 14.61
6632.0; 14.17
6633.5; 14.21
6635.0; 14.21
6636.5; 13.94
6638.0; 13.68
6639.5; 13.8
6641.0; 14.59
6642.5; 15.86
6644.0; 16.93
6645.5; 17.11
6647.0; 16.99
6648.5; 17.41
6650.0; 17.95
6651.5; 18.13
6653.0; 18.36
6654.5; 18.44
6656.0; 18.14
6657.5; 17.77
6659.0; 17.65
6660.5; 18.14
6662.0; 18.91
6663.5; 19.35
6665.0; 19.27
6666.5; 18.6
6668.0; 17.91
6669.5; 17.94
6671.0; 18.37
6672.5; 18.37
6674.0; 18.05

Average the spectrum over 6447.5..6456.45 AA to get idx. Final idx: 18.6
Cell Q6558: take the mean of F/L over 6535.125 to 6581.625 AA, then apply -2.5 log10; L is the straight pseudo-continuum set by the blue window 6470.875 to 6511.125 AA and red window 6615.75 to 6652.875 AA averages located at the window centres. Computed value -0.10 mag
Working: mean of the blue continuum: 18.6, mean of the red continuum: 16.4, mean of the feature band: 19.1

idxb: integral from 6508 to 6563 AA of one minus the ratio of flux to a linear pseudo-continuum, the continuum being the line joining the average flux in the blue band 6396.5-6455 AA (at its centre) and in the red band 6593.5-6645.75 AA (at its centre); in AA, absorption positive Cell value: -3.4 AA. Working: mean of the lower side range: 18.3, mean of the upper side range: 16.9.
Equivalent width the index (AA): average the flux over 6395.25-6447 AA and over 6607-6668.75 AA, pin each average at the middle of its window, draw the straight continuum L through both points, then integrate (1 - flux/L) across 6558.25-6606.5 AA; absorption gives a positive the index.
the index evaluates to -4.2 AA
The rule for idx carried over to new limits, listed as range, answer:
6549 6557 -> 19.3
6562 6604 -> 19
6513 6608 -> 18.7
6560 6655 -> 17.8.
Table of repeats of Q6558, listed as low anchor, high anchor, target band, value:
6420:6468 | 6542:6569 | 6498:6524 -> 0.07 mag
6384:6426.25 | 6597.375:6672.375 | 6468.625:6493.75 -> -0.06 mag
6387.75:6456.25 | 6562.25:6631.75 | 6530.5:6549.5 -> -0.03 mag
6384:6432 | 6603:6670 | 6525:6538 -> -0.06 mag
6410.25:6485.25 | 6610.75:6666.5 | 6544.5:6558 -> -0.09 mag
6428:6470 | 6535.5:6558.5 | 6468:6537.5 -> 0.02 mag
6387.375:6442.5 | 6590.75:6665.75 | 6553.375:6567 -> -0.11 mag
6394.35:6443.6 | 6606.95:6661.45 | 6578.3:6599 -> -0.09 mag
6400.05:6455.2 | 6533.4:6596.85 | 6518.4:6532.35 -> 0.02 mag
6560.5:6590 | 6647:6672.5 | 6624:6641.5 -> 0.24 mag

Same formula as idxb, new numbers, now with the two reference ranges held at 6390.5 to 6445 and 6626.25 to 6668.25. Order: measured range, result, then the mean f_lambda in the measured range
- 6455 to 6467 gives -0.6 AA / 18.8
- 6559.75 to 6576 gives -2.1 AA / 19.4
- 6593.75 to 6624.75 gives -2.3 AA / 18.2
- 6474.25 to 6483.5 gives -0.9 AA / 19.4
